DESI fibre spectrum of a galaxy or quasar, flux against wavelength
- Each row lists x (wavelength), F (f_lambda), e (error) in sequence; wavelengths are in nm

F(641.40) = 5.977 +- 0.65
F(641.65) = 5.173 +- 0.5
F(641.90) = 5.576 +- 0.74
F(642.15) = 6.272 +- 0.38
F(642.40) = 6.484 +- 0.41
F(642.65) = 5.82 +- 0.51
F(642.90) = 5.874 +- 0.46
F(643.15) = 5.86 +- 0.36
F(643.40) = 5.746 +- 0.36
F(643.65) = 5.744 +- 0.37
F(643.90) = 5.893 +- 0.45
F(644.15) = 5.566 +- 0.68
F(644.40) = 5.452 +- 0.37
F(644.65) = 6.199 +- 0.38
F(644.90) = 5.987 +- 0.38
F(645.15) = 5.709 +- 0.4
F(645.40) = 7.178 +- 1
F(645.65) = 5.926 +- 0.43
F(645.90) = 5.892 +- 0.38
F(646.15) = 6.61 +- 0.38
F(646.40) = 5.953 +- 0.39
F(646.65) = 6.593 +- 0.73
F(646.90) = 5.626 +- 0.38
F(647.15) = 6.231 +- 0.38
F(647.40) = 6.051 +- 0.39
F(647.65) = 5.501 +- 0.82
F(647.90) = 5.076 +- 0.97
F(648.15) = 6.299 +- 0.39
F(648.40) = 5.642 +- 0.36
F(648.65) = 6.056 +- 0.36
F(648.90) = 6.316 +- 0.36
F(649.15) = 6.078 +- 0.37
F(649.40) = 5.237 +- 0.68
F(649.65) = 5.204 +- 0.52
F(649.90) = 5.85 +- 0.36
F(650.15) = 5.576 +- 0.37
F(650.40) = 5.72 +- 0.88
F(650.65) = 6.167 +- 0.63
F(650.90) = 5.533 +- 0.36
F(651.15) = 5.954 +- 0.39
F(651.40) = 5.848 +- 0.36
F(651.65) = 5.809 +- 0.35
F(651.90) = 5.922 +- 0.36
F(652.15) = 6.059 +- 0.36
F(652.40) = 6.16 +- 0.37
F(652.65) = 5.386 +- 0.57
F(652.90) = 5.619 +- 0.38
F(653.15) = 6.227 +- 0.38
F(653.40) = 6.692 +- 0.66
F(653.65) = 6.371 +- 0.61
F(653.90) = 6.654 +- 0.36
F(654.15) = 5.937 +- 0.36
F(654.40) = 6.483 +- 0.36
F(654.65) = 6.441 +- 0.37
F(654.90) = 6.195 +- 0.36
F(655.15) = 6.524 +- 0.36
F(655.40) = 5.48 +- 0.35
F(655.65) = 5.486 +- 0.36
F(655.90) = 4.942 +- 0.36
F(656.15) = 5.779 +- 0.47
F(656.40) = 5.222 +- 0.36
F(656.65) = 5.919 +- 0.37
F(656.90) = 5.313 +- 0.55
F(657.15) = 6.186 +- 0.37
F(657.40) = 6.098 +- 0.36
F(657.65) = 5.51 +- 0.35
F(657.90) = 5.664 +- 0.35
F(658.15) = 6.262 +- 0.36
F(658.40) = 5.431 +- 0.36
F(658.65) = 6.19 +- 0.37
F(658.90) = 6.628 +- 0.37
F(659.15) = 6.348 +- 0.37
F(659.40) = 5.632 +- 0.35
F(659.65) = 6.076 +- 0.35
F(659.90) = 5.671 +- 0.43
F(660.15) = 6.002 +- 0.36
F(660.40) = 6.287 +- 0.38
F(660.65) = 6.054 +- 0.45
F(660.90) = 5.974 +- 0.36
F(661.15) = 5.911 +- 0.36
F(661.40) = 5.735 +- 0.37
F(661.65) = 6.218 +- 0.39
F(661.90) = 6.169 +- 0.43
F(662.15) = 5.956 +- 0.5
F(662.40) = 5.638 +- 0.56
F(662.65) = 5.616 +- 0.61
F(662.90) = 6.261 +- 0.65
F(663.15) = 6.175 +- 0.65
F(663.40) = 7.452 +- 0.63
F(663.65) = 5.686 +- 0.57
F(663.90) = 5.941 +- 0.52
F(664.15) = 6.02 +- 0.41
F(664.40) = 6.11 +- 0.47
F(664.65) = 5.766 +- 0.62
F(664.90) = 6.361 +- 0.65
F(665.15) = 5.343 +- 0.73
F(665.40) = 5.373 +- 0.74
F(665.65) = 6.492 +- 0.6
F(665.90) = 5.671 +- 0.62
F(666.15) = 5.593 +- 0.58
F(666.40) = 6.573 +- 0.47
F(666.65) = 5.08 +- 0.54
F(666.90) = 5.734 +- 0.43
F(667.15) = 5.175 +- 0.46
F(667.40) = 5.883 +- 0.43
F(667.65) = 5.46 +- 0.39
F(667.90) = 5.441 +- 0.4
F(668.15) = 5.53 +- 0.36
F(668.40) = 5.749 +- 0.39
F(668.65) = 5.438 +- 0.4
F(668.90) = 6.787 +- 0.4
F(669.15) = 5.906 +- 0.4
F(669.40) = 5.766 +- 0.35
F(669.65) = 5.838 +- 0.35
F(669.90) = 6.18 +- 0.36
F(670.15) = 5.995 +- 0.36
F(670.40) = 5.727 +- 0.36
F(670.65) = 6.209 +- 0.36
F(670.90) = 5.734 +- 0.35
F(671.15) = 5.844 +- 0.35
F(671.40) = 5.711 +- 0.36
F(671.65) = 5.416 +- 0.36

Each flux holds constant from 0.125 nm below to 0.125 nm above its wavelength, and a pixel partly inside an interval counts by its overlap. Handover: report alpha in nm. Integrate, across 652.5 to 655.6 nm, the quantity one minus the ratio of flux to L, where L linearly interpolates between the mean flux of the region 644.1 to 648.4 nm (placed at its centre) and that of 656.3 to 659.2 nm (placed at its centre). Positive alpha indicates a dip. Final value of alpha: -0.12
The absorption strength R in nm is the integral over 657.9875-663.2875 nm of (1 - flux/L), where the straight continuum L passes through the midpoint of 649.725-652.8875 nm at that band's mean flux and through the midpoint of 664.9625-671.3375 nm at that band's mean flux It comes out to -0.195 nm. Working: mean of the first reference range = 5.81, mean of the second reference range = 5.79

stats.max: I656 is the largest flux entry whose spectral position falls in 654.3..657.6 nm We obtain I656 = 6.524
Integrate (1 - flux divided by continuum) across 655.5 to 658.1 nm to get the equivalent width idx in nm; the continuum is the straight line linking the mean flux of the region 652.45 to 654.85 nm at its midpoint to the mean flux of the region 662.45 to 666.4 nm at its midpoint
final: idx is 0.22 nm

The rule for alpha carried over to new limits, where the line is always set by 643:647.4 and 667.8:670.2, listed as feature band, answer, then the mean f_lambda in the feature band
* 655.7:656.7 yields 0.086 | 5.43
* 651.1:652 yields 0.014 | 5.88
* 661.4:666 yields -0.087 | 6.01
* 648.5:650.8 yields 0.072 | 5.8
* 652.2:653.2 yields 0.022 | 5.84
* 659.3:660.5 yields -0.003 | 5.93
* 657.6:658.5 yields 0.029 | 5.74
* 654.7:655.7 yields -0.007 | 5.99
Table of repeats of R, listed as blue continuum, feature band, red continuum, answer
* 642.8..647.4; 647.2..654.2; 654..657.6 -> 0.037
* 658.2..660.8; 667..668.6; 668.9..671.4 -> 0.115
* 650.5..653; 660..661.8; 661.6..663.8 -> 0.017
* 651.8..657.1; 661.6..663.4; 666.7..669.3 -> -0.093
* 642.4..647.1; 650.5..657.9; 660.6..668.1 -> 0.028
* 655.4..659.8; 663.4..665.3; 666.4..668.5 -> -0.117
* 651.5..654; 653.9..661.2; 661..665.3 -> 0.145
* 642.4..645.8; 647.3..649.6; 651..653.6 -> 0.067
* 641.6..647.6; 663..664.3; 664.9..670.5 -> -0.099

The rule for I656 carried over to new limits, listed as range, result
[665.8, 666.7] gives 6.573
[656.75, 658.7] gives 6.262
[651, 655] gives 6.692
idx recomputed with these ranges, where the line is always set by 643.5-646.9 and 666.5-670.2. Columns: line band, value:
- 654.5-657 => 0.07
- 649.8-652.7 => 0.05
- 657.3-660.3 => -0.05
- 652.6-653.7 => -0.03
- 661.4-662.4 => -0.03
